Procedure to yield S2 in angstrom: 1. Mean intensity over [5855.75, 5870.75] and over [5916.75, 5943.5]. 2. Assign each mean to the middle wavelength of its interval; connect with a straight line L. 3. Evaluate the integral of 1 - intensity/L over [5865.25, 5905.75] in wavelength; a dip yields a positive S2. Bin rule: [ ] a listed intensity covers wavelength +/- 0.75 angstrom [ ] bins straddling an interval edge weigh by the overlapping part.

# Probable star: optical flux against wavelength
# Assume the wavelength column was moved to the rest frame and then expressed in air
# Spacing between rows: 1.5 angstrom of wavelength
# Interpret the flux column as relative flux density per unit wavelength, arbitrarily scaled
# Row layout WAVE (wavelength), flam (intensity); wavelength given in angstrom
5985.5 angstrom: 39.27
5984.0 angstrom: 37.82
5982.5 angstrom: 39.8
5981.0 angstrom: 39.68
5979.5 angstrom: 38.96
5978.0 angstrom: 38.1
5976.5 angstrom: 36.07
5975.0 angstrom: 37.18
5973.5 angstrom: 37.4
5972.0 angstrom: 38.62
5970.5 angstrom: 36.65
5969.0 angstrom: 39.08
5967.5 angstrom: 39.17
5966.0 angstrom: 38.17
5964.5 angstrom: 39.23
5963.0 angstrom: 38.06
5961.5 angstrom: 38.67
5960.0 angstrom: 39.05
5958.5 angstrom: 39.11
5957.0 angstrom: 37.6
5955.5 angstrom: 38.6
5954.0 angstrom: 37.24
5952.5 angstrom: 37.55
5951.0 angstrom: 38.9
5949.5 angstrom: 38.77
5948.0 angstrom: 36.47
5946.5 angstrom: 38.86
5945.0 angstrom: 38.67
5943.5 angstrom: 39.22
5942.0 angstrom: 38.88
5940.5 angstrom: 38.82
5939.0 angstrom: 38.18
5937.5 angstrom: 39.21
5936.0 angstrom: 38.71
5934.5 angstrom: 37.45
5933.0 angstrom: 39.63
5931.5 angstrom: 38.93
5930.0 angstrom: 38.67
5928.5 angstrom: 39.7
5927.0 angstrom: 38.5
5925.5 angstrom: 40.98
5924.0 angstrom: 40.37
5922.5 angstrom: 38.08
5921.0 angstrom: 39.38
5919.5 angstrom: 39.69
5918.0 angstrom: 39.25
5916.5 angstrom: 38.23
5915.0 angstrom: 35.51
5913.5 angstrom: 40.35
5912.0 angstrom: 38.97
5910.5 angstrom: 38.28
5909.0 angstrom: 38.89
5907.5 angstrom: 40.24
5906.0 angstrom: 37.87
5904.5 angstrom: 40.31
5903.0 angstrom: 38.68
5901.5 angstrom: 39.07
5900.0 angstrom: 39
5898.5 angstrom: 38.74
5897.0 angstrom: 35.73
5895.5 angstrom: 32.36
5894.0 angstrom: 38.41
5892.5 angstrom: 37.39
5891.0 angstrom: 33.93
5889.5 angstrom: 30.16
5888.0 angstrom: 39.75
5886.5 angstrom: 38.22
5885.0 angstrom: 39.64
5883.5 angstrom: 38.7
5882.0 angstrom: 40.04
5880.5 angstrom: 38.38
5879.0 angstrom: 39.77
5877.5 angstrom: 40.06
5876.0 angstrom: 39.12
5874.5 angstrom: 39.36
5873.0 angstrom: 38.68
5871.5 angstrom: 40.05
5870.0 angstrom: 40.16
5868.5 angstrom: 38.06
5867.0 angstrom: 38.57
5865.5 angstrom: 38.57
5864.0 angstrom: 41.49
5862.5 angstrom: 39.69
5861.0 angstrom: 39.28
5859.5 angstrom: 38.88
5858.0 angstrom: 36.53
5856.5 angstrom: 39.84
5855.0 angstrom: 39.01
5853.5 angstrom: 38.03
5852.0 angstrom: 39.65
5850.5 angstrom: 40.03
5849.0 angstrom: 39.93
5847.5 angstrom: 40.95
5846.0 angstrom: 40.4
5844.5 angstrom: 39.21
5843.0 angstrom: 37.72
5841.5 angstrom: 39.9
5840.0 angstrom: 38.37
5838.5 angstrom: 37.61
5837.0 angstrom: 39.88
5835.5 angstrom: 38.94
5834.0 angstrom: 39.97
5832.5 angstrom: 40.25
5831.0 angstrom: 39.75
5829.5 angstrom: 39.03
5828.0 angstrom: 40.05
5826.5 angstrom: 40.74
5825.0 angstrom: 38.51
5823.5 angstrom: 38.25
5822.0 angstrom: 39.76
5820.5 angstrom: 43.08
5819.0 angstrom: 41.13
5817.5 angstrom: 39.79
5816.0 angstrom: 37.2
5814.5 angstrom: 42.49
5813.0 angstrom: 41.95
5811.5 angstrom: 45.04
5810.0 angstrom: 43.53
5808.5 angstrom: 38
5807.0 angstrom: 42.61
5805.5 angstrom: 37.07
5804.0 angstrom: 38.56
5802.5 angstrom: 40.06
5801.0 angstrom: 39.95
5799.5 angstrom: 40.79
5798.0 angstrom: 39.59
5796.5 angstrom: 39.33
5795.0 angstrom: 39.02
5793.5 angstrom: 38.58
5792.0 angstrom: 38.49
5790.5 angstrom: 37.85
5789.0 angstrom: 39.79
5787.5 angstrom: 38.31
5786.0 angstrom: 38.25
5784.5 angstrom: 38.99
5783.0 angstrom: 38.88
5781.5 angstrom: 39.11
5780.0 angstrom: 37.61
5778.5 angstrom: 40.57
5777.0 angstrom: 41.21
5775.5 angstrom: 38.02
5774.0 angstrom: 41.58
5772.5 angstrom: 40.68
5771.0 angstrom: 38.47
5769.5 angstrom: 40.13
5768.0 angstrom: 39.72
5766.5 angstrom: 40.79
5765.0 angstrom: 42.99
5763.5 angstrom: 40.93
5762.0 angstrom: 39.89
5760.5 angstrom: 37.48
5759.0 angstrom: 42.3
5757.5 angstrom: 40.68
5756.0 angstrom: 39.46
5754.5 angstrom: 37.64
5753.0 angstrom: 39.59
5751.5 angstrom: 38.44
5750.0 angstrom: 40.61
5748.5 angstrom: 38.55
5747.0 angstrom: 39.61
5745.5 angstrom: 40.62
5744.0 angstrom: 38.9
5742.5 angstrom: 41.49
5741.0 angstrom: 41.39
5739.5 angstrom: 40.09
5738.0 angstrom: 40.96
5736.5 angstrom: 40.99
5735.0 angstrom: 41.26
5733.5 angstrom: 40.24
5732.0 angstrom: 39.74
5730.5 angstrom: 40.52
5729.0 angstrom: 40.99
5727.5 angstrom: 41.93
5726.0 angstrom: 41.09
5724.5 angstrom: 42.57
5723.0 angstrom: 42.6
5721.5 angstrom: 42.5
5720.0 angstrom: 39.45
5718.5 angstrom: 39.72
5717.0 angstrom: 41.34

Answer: 1.0 angstrom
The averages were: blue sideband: 39.1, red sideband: 39.1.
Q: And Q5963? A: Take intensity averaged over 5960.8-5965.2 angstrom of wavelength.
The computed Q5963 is 38.6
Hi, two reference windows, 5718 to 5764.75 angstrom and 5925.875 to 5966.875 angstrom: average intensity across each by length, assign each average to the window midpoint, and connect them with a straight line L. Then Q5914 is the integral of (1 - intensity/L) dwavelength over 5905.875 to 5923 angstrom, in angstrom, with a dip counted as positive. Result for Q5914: 0.0 angstrom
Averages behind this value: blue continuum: 40.4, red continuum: 38.6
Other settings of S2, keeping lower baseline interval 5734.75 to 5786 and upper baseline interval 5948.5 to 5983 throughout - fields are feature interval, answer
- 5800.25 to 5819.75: -0.5 angstrom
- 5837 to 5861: 0.1 angstrom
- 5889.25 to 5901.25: 0.9 angstrom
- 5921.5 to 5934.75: -0.2 angstrom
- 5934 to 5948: 0.0 angstrom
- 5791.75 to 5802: 0.1 angstrom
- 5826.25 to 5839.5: 0.0 angstrom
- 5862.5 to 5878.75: -0.2 angstrom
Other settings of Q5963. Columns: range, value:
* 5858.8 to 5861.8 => 39.1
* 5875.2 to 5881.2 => 39.3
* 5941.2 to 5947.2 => 38.9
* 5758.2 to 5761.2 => 39.9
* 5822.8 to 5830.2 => 39.3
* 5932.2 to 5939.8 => 38.6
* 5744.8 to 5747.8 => 40.1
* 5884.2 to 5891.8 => 36.4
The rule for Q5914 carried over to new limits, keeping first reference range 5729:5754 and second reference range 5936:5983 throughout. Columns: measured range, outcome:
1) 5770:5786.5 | 0.2 angstrom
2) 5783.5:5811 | 0.2 angstrom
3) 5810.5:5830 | -0.5 angstrom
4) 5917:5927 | -0.2 angstrom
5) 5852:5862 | 0.1 angstrom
